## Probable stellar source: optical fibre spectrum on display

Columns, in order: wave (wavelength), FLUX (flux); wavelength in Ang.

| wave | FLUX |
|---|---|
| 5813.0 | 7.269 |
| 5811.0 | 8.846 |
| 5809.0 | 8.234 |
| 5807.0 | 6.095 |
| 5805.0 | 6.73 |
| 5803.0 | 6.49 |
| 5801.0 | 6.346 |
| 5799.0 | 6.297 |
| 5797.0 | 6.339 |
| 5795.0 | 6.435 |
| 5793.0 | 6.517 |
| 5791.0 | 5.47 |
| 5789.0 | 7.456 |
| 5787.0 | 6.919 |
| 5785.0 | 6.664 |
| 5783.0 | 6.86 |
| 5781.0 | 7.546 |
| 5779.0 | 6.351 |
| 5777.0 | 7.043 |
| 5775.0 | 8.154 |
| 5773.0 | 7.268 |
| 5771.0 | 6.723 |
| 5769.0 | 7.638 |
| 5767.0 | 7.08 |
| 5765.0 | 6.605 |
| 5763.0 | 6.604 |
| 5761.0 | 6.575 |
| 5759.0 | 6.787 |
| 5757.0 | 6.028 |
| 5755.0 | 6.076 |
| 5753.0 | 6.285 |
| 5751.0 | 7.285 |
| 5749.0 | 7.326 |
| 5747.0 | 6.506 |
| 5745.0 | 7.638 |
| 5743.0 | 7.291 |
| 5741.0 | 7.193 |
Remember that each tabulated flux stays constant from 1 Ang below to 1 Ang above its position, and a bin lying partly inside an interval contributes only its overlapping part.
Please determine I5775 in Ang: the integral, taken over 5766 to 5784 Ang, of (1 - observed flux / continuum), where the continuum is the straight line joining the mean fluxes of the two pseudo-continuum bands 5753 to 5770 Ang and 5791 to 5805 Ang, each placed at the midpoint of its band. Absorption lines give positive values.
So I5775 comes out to -1.8 Ang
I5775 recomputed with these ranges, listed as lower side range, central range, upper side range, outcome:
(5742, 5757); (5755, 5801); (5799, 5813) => 1.3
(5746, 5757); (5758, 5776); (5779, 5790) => -0.6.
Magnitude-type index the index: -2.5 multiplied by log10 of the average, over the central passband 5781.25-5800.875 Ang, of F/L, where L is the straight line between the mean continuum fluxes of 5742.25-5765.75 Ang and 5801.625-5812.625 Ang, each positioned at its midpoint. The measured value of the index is 0.08 mag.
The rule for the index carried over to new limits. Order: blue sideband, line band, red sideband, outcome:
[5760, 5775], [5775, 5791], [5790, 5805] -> -0.050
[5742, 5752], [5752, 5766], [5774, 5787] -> 0.119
